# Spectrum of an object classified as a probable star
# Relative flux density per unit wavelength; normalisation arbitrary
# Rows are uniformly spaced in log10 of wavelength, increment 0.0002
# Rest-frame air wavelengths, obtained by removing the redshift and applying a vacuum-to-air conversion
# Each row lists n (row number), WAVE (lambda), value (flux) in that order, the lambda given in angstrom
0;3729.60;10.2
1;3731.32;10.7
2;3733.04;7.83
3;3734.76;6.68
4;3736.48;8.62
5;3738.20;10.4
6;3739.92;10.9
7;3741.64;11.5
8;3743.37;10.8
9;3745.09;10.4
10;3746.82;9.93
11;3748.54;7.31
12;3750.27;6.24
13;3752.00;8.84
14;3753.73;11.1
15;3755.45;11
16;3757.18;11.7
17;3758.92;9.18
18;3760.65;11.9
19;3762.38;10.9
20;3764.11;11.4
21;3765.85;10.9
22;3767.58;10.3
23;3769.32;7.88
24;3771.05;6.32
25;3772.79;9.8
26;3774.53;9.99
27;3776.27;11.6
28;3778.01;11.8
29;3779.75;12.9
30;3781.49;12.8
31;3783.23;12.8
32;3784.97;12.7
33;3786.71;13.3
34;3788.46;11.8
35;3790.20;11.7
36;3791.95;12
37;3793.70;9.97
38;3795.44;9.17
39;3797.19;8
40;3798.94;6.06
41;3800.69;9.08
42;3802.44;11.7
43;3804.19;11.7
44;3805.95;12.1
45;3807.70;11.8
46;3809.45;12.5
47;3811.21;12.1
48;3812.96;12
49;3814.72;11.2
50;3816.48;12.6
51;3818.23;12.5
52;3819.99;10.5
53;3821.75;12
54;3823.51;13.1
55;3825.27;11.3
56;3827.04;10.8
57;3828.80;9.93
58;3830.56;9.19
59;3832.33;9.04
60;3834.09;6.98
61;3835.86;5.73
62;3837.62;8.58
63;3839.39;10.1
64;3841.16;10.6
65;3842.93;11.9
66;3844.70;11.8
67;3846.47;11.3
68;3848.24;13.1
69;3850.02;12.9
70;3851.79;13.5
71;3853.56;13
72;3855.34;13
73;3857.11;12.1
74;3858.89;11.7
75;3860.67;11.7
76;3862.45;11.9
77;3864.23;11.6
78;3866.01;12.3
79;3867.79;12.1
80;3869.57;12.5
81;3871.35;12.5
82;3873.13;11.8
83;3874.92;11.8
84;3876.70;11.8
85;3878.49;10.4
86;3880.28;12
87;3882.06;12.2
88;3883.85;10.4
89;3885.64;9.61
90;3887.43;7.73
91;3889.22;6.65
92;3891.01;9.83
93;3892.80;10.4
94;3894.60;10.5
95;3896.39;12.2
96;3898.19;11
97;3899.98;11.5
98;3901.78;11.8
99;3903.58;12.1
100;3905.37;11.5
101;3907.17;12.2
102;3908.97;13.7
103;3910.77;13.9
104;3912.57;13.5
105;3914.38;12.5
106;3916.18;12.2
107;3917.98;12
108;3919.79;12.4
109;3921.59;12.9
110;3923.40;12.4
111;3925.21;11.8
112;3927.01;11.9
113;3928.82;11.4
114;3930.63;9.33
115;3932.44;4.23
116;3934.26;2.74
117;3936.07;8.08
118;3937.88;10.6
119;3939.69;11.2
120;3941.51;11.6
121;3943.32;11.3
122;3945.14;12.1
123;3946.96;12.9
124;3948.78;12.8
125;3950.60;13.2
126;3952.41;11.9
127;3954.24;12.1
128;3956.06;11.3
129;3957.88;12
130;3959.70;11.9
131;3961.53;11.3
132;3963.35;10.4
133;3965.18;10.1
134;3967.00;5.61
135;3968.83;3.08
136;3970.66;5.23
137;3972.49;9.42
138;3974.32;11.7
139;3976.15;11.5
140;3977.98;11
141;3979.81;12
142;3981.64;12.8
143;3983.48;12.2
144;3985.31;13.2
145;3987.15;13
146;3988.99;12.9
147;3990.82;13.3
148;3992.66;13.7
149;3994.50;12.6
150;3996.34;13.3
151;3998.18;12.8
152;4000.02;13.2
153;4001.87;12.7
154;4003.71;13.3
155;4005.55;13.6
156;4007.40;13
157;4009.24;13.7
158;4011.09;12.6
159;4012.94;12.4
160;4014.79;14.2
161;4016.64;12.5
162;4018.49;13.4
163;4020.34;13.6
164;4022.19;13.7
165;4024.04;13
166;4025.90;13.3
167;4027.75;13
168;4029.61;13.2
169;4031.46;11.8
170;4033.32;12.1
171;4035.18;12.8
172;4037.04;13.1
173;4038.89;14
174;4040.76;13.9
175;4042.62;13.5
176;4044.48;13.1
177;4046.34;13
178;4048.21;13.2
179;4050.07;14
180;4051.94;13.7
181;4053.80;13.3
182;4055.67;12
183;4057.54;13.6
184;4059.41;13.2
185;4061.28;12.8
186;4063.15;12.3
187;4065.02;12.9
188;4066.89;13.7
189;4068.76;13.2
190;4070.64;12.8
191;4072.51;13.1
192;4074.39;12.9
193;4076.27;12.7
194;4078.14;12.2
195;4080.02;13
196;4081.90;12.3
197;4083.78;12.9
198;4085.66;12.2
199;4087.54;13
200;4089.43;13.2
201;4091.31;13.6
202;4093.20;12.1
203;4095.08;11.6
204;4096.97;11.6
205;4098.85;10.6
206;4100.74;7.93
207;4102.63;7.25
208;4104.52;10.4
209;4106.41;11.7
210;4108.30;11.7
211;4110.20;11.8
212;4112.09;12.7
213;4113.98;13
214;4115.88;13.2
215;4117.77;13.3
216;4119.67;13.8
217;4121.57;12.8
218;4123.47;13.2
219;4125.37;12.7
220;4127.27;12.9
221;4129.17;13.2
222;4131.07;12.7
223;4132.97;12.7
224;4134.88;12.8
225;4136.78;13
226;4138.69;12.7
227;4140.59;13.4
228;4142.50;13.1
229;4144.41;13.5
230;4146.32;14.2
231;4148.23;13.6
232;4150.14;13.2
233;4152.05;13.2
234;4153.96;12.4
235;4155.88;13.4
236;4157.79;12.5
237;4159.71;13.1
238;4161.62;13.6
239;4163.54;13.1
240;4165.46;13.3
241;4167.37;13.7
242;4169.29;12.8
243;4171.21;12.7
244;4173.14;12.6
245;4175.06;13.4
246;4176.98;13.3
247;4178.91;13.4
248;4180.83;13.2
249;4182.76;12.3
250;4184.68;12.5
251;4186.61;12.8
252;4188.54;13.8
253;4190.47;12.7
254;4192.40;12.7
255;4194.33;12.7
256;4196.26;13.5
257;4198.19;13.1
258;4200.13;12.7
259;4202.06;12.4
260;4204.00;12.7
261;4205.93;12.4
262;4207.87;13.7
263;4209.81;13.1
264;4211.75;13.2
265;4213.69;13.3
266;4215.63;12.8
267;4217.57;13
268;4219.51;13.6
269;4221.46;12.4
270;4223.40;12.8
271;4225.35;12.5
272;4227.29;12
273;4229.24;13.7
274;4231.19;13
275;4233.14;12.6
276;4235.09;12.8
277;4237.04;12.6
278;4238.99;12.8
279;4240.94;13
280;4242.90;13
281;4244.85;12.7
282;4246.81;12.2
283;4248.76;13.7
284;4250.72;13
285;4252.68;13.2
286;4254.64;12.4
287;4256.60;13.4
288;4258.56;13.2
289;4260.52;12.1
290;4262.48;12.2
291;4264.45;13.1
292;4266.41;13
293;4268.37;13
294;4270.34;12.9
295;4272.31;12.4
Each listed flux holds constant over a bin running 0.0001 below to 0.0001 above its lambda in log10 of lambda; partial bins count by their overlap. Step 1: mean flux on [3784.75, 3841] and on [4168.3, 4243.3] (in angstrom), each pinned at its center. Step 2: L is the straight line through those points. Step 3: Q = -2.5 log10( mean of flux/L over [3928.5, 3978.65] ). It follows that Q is 0.149 mag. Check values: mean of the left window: 10.6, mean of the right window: 12.9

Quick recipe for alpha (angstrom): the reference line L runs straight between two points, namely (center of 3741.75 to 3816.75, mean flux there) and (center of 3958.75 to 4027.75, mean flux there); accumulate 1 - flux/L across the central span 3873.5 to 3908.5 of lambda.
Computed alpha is 1.4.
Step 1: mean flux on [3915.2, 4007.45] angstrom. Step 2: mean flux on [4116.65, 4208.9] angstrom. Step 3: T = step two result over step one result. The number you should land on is 1.2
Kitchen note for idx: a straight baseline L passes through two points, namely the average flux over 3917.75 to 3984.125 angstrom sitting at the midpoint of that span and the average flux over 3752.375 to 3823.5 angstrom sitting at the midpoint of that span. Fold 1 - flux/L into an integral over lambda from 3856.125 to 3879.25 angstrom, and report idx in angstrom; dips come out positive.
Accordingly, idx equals -2.3 angstrom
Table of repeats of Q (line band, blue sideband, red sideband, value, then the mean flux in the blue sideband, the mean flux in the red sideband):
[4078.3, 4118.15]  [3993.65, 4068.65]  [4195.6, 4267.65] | 0.10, 13.1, 12.9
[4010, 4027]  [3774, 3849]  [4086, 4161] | -0.10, 11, 12.5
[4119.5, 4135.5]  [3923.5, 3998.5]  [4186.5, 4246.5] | -0.06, 10.9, 12.9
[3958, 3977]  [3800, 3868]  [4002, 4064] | 0.34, 11.3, 13.1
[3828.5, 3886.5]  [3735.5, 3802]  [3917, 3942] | -0.10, 10.3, 10.2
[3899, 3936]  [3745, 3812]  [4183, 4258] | 0.01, 10.6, 12.9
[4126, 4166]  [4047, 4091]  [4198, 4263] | -0.02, 13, 12.9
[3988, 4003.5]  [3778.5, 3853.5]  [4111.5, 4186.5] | -0.08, 11.1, 13.1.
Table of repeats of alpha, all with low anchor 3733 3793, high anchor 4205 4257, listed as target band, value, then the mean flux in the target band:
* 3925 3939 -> 3.3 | 8.65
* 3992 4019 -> -3.2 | 13.1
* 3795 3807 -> 1.1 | 9.73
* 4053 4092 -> -2.6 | 12.9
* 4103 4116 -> 0.5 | 11.8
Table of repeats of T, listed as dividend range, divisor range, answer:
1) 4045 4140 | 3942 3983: 1.17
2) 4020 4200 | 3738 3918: 1.16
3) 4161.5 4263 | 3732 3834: 1.22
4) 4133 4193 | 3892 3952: 1.16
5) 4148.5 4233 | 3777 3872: 1.15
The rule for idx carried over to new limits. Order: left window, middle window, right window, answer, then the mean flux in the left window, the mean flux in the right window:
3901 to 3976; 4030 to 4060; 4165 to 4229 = -3.7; 10.8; 12.9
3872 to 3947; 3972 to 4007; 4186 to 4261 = -3.4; 11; 12.9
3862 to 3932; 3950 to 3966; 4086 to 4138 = 0.2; 11.5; 12.2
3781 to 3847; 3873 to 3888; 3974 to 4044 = 0.9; 10.8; 13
